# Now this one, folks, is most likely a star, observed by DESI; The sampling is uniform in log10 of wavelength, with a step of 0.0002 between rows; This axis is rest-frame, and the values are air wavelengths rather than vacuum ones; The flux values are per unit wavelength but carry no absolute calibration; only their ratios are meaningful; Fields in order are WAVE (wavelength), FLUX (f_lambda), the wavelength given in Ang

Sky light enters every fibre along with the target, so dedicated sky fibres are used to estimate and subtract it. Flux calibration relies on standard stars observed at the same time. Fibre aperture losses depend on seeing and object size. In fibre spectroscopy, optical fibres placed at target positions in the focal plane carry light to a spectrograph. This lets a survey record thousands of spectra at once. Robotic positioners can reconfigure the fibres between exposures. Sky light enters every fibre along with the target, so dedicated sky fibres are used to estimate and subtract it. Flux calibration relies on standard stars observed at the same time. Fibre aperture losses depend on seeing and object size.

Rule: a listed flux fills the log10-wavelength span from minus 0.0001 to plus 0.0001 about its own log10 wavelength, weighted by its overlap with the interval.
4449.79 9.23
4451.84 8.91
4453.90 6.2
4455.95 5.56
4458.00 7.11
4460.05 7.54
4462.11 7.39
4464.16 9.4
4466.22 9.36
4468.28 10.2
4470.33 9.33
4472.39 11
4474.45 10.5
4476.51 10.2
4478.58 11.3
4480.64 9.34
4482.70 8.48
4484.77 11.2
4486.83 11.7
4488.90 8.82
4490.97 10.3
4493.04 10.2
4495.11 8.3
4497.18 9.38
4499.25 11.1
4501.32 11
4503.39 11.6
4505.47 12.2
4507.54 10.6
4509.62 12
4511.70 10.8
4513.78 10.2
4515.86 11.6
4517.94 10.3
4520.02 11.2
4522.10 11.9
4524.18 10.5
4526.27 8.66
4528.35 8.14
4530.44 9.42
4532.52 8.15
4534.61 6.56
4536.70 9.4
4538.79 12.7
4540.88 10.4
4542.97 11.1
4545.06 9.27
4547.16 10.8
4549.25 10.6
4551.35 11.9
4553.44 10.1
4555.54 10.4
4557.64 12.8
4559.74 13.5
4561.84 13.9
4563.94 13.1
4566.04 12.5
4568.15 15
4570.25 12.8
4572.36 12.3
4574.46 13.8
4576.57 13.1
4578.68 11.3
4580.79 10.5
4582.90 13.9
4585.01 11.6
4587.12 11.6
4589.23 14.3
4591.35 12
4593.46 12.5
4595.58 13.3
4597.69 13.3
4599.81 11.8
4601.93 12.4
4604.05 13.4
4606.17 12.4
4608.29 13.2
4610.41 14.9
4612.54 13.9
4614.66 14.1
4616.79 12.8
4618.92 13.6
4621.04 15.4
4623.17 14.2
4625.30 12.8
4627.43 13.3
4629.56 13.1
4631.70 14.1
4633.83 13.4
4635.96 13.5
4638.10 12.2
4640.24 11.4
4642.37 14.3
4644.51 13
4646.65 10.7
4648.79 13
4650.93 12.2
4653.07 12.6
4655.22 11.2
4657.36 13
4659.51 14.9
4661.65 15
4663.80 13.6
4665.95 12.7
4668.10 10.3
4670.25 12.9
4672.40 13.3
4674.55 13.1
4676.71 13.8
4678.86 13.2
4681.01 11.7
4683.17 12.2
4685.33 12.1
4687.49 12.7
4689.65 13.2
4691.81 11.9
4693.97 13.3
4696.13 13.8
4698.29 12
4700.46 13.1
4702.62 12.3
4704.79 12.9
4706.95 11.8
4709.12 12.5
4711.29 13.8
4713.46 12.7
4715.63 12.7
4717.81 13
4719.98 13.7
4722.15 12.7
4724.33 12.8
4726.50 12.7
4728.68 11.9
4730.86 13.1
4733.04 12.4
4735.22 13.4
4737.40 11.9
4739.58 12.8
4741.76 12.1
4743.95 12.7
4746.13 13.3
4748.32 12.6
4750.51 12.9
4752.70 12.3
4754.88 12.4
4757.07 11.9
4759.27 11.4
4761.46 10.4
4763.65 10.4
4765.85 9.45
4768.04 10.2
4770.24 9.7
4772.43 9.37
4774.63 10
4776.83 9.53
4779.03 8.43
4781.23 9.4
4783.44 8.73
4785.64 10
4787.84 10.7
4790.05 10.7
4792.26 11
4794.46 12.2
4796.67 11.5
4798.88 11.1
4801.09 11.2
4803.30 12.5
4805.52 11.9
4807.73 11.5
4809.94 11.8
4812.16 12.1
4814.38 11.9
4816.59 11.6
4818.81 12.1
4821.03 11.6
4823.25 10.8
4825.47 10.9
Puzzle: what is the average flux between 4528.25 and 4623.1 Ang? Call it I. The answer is 12.2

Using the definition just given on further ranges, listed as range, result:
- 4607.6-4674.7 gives 13.2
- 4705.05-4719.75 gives 12.8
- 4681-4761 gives 12.6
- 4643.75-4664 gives 12.9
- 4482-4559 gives 10.4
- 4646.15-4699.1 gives 12.8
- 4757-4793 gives 10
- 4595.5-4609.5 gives 12.8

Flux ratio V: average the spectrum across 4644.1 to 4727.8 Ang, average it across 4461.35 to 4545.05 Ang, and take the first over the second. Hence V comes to 1.3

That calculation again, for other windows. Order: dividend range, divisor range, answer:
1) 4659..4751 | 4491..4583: 1.16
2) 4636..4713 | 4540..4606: 1.04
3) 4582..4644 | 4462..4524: 1.27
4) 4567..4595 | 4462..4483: 1.29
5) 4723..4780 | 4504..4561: 1.09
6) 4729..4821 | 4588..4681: 0.87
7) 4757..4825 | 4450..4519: 1.10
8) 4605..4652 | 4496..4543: 1.28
